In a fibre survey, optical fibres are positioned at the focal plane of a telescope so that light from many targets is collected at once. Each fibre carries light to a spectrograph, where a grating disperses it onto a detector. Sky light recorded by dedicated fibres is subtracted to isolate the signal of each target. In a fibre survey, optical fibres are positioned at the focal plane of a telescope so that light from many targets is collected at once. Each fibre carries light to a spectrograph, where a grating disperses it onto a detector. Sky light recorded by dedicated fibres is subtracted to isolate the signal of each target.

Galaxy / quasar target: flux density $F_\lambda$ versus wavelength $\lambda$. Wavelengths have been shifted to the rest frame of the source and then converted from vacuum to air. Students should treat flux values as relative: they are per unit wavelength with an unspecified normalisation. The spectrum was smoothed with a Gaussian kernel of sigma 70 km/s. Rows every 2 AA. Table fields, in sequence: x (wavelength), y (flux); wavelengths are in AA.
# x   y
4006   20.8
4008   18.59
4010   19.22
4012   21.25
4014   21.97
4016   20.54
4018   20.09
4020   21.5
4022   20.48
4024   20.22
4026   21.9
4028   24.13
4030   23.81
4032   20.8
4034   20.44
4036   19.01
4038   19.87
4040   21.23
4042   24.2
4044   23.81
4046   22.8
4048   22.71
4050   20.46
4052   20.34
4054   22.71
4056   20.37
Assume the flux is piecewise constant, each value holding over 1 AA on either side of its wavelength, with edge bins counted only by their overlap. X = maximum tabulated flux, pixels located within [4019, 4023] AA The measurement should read 21.5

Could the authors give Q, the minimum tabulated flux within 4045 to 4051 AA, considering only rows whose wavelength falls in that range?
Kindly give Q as 20.46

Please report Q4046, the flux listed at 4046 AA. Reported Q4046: 22.8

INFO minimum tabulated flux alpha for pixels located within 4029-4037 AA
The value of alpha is 19.01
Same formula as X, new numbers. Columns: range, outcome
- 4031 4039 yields 20.8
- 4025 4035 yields 24.13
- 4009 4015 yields 21.97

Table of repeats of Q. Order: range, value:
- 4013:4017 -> 20.54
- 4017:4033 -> 20.09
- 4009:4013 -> 19.22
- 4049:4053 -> 20.34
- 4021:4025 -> 20.22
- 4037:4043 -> 19.87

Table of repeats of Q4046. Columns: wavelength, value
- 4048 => 22.71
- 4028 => 24.13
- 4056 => 20.37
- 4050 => 20.46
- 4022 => 20.48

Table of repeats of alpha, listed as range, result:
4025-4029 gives 21.9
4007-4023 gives 18.59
